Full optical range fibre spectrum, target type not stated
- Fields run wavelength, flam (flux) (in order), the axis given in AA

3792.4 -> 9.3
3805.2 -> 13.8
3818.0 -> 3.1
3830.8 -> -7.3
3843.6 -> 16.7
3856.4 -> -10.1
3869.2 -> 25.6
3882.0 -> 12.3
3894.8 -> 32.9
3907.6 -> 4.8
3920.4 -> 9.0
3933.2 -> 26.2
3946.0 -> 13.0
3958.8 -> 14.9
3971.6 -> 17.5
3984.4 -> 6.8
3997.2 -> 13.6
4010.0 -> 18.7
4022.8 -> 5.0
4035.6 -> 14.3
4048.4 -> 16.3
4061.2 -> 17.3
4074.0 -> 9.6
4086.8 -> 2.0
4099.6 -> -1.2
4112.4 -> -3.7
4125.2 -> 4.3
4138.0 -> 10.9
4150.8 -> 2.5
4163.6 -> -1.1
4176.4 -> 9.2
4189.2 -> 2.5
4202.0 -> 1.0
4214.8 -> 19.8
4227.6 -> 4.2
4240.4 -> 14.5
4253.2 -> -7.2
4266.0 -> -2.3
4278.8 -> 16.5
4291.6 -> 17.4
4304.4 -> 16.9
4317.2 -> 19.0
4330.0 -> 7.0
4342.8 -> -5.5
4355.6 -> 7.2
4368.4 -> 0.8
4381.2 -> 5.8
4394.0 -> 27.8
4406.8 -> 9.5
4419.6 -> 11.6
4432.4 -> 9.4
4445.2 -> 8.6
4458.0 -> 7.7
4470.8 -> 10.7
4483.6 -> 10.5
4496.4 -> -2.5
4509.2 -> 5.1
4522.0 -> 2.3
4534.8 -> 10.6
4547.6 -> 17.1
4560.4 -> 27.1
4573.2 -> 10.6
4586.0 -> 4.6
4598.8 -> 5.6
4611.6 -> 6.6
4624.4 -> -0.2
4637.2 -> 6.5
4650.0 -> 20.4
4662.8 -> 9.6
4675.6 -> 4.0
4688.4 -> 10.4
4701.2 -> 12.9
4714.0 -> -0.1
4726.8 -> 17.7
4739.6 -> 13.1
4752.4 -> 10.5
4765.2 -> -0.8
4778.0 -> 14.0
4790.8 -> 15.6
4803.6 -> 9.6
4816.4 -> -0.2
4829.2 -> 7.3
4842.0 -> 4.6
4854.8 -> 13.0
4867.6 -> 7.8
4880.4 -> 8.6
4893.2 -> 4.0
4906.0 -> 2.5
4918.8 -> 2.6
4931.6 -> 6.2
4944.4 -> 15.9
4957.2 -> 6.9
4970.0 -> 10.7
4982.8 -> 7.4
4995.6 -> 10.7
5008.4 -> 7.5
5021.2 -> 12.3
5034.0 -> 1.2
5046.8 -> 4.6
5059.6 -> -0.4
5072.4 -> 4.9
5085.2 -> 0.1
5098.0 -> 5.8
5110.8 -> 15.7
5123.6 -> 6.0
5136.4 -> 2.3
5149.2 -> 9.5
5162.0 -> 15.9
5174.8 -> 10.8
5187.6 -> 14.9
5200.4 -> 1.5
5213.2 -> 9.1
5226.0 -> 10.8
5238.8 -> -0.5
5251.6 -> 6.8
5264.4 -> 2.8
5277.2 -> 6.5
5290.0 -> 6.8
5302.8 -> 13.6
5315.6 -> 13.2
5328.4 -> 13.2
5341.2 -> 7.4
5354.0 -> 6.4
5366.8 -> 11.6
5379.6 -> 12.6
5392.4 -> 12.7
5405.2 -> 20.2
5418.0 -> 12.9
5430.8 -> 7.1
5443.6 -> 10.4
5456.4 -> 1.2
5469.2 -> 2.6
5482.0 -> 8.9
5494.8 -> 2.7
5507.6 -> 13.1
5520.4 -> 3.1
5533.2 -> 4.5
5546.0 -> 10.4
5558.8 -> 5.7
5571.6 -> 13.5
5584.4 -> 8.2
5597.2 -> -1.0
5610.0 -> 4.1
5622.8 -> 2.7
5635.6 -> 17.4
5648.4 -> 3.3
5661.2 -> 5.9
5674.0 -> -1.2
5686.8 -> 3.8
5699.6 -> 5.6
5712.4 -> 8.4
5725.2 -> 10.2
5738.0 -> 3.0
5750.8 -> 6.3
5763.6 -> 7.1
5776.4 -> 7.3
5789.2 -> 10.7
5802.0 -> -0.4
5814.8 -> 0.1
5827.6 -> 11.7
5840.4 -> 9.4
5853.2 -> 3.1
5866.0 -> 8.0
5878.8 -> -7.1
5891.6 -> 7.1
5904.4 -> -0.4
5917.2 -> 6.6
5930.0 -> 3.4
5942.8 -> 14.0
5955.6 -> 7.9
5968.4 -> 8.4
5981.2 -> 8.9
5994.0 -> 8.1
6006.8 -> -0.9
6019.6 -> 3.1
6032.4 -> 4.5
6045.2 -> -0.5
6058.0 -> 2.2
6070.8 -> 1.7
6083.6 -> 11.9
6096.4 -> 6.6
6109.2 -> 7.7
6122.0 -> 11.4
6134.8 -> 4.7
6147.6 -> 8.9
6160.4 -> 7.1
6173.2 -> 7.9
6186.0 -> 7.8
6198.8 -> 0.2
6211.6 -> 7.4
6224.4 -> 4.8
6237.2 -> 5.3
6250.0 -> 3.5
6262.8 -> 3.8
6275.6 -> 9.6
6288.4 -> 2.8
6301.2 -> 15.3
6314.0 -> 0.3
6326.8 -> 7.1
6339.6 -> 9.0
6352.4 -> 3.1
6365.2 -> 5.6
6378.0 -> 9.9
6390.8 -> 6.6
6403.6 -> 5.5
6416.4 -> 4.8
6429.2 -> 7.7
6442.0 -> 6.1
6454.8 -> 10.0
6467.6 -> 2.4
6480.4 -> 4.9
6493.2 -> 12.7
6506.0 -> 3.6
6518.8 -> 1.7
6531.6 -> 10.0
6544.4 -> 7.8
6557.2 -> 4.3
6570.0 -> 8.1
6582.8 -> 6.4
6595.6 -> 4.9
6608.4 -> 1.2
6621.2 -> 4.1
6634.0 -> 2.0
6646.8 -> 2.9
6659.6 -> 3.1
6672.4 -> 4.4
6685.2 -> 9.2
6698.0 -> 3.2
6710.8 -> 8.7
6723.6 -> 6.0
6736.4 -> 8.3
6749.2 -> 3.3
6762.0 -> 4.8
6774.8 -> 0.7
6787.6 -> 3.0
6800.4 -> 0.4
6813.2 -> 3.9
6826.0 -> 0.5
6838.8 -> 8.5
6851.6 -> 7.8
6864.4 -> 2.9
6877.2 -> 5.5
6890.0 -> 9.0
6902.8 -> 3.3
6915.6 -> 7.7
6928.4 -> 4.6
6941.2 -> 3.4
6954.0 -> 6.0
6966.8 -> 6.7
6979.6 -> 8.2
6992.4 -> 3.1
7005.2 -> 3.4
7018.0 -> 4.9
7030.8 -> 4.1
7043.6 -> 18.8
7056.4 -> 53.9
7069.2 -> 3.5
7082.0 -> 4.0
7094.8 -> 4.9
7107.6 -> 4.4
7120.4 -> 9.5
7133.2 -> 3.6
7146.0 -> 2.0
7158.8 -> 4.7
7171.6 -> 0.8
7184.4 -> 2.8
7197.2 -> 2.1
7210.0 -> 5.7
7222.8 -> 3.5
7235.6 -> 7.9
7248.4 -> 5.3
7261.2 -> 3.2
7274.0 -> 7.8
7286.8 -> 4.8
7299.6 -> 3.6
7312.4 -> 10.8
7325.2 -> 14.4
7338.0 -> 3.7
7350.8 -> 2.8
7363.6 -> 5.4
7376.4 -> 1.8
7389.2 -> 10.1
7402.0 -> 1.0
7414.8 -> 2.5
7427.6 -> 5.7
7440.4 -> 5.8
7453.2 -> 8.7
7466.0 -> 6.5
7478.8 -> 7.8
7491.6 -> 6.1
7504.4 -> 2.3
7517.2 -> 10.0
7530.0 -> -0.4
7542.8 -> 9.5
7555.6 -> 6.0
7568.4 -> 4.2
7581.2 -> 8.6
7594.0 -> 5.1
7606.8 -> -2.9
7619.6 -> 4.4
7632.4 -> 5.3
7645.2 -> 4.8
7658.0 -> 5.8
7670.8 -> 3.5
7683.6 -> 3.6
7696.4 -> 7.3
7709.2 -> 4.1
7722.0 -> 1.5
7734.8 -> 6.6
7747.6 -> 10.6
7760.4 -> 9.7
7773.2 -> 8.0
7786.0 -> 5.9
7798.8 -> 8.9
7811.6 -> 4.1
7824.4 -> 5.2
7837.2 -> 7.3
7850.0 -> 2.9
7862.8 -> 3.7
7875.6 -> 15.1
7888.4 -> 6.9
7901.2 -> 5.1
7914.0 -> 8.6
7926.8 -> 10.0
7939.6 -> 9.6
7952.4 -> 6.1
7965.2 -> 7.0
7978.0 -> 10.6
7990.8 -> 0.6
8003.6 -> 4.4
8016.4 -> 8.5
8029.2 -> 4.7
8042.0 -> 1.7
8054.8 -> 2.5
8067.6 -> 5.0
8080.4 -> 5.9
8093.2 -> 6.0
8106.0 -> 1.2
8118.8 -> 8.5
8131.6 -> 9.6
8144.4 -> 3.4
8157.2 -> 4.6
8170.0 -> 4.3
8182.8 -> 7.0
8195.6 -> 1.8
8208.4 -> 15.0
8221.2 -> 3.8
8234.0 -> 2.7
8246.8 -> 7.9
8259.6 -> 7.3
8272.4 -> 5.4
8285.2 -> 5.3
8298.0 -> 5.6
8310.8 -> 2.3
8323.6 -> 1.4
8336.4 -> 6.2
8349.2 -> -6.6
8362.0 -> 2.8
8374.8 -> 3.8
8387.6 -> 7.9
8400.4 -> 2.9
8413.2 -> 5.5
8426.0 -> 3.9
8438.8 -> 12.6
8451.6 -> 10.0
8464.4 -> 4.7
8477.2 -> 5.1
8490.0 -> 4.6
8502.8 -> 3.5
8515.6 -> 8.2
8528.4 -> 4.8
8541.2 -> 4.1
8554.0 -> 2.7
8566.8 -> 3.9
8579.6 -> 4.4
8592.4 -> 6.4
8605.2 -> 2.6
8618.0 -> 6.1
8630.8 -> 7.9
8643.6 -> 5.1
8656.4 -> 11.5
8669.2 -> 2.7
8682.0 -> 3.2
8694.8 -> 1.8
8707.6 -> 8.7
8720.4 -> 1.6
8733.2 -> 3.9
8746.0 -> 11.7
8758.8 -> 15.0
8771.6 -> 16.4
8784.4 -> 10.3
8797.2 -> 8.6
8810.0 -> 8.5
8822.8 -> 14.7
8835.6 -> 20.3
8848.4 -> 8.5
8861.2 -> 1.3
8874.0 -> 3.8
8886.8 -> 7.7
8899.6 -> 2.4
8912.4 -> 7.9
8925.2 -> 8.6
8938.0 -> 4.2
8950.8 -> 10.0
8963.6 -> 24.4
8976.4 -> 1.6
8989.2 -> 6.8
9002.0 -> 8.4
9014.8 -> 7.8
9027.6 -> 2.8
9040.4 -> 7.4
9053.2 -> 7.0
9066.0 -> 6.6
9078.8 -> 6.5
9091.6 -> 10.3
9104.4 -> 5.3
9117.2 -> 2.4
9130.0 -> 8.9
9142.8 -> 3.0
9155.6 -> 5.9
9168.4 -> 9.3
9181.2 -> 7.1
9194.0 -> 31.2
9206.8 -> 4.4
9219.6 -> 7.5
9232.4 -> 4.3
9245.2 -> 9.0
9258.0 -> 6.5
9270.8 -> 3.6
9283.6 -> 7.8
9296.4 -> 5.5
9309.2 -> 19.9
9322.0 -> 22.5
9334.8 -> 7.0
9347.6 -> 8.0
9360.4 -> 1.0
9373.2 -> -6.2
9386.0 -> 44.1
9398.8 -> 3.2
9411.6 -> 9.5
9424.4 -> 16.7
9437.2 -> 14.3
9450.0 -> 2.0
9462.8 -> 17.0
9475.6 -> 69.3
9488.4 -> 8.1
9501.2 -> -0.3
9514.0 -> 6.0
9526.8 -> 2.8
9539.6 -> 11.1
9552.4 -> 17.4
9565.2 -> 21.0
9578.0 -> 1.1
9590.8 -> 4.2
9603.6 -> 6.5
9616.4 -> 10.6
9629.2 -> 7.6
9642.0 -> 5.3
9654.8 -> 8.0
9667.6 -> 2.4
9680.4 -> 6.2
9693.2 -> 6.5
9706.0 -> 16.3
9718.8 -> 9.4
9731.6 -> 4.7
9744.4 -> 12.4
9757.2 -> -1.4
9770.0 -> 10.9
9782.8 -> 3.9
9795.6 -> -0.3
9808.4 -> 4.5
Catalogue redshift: 0.891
